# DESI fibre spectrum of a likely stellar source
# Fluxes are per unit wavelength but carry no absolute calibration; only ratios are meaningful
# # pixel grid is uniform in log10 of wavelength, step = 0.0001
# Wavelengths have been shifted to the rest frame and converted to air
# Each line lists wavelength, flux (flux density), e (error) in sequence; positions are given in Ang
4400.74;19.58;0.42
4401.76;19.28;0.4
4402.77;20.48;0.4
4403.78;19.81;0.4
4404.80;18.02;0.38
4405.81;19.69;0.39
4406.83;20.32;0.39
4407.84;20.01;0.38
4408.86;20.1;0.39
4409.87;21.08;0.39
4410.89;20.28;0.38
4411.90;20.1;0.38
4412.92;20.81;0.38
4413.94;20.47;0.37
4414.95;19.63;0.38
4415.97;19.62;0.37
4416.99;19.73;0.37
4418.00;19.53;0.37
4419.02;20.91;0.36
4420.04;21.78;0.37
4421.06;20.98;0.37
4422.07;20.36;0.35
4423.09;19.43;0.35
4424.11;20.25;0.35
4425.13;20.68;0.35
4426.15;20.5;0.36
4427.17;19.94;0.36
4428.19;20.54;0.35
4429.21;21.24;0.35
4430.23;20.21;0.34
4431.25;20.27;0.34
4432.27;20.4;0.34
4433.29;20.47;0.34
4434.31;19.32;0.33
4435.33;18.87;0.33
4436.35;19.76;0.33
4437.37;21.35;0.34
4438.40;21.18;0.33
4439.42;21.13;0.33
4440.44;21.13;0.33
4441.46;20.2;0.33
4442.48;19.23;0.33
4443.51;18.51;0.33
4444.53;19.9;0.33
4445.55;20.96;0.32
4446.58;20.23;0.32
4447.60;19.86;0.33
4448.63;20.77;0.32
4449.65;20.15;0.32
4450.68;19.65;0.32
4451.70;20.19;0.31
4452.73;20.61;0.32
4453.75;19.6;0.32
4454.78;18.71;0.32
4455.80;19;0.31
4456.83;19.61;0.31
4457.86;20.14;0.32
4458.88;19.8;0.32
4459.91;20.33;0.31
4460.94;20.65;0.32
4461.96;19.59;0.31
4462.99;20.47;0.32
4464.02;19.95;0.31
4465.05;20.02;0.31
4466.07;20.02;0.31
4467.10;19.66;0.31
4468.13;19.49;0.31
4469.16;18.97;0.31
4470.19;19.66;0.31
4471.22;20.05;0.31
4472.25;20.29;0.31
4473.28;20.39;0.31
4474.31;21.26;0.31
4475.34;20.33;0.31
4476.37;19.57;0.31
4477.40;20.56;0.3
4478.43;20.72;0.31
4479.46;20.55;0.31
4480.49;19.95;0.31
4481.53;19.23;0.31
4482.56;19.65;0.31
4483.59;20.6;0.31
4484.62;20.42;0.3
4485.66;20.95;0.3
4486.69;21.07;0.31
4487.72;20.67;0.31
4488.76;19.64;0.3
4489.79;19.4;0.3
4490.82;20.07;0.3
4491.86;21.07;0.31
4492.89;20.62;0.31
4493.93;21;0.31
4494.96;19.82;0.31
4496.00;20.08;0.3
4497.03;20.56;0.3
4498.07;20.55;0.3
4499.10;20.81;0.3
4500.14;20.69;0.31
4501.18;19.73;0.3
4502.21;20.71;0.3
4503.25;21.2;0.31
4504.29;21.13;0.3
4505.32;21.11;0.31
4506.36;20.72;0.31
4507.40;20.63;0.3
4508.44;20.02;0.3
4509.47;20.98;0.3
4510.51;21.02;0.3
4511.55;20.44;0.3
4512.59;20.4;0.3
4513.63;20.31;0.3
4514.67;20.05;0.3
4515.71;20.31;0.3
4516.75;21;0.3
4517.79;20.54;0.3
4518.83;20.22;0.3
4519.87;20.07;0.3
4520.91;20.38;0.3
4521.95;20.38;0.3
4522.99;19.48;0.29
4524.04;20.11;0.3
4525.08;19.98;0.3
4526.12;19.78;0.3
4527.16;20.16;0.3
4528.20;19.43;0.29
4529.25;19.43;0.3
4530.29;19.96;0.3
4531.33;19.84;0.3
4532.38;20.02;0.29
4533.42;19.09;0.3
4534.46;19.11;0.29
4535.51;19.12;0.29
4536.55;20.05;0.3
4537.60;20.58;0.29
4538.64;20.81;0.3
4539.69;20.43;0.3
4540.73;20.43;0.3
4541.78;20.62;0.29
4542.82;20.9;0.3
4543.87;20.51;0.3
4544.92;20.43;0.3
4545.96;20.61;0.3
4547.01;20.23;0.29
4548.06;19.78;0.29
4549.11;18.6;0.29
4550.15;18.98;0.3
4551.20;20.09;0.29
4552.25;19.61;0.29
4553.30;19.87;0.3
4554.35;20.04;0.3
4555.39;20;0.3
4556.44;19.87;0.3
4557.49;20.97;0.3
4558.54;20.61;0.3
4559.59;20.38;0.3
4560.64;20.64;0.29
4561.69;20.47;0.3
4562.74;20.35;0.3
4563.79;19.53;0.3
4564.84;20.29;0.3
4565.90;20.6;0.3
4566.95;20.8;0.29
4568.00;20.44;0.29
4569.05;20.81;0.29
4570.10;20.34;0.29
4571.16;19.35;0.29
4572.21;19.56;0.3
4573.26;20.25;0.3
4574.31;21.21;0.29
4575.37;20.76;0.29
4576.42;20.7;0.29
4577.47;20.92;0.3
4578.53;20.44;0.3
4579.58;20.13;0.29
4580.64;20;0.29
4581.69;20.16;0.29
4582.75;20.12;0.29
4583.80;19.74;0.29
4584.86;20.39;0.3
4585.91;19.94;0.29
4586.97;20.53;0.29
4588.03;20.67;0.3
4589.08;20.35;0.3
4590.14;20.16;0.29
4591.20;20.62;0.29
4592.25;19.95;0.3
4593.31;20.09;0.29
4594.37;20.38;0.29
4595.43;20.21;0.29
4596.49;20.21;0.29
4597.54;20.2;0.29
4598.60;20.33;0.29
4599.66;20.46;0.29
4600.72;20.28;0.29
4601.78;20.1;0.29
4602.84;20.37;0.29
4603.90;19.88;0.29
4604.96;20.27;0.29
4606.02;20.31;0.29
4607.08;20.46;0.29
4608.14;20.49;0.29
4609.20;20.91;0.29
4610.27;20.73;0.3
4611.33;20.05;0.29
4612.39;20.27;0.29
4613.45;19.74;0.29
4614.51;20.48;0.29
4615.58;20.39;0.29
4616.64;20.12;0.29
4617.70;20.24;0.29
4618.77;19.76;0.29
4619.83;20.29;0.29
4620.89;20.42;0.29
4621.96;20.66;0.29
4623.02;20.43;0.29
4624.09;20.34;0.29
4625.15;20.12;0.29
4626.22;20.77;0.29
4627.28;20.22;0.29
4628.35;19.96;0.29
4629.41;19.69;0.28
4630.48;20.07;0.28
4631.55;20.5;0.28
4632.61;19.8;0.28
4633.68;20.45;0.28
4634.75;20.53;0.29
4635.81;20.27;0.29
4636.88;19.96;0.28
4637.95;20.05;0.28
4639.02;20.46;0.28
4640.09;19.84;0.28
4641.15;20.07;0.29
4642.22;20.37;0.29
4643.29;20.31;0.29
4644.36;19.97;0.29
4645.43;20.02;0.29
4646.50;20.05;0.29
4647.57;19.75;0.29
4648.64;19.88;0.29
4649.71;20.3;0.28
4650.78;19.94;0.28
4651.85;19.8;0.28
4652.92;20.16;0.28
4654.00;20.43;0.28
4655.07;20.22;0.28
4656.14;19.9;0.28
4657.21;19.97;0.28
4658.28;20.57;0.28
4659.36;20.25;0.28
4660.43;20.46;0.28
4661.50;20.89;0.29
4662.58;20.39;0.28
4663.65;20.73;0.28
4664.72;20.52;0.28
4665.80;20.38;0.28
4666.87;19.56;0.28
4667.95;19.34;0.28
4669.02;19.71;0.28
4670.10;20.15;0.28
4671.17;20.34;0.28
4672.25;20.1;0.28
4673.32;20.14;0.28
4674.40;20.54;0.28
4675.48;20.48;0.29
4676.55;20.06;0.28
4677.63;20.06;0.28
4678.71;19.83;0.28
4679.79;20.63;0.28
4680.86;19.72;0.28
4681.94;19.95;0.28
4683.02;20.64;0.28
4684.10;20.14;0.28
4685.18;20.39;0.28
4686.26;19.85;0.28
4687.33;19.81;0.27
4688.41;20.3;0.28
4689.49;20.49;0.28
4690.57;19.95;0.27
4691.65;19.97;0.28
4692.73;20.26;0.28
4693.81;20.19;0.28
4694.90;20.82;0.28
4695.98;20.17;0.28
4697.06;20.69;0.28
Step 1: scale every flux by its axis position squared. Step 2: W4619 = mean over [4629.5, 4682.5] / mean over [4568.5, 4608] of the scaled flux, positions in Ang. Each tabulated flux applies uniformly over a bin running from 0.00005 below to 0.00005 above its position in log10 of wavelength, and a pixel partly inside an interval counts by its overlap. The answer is 1.0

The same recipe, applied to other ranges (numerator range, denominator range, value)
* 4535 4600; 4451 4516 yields 1.04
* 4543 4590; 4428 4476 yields 1.06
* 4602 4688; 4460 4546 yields 1.06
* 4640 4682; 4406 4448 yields 1.10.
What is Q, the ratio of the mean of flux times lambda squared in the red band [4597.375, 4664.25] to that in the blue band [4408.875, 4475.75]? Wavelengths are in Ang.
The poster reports 1.09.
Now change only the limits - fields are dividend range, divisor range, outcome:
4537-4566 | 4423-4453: 1.05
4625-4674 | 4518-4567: 1.05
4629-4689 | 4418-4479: 1.10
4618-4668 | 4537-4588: 1.03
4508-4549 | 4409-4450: 1.04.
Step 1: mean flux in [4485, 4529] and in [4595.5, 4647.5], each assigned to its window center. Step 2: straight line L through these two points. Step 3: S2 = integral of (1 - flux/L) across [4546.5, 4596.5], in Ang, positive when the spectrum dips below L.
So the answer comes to 0.24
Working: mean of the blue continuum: 20.4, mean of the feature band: 20.2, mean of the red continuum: 20.2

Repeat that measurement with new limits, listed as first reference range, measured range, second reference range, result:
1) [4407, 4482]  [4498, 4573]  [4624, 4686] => -0.2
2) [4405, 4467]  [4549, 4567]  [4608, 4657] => 0.1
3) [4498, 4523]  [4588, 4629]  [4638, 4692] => 0.0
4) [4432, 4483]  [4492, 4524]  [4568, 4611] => -0.6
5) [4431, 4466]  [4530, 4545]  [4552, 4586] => 0.1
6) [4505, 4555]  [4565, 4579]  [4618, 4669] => -0.2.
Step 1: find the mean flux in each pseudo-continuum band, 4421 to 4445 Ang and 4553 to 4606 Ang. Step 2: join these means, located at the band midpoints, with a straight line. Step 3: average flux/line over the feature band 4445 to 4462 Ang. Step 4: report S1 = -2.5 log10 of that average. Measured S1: 0.01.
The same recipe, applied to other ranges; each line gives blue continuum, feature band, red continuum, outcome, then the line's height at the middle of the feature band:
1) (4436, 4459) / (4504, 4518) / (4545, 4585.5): -0.02 mag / 20.1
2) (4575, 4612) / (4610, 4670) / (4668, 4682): 0.00 mag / 20.2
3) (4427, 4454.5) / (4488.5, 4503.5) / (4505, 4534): -0.01 mag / 20.2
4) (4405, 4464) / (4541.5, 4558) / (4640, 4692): 0.01 mag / 20.2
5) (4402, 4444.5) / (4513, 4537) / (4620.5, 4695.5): 0.01 mag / 20.2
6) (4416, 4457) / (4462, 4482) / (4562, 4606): 0.01 mag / 20.2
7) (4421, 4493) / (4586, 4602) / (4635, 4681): -0.01 mag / 20.2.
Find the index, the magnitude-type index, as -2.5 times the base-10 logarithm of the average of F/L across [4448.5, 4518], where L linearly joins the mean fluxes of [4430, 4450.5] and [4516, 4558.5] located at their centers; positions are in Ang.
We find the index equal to -0.01 mag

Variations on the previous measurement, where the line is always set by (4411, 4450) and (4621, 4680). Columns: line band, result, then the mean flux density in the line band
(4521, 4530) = 0.02 mag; 19.9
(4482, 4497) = -0.01 mag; 20.4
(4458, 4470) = 0.02 mag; 19.9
